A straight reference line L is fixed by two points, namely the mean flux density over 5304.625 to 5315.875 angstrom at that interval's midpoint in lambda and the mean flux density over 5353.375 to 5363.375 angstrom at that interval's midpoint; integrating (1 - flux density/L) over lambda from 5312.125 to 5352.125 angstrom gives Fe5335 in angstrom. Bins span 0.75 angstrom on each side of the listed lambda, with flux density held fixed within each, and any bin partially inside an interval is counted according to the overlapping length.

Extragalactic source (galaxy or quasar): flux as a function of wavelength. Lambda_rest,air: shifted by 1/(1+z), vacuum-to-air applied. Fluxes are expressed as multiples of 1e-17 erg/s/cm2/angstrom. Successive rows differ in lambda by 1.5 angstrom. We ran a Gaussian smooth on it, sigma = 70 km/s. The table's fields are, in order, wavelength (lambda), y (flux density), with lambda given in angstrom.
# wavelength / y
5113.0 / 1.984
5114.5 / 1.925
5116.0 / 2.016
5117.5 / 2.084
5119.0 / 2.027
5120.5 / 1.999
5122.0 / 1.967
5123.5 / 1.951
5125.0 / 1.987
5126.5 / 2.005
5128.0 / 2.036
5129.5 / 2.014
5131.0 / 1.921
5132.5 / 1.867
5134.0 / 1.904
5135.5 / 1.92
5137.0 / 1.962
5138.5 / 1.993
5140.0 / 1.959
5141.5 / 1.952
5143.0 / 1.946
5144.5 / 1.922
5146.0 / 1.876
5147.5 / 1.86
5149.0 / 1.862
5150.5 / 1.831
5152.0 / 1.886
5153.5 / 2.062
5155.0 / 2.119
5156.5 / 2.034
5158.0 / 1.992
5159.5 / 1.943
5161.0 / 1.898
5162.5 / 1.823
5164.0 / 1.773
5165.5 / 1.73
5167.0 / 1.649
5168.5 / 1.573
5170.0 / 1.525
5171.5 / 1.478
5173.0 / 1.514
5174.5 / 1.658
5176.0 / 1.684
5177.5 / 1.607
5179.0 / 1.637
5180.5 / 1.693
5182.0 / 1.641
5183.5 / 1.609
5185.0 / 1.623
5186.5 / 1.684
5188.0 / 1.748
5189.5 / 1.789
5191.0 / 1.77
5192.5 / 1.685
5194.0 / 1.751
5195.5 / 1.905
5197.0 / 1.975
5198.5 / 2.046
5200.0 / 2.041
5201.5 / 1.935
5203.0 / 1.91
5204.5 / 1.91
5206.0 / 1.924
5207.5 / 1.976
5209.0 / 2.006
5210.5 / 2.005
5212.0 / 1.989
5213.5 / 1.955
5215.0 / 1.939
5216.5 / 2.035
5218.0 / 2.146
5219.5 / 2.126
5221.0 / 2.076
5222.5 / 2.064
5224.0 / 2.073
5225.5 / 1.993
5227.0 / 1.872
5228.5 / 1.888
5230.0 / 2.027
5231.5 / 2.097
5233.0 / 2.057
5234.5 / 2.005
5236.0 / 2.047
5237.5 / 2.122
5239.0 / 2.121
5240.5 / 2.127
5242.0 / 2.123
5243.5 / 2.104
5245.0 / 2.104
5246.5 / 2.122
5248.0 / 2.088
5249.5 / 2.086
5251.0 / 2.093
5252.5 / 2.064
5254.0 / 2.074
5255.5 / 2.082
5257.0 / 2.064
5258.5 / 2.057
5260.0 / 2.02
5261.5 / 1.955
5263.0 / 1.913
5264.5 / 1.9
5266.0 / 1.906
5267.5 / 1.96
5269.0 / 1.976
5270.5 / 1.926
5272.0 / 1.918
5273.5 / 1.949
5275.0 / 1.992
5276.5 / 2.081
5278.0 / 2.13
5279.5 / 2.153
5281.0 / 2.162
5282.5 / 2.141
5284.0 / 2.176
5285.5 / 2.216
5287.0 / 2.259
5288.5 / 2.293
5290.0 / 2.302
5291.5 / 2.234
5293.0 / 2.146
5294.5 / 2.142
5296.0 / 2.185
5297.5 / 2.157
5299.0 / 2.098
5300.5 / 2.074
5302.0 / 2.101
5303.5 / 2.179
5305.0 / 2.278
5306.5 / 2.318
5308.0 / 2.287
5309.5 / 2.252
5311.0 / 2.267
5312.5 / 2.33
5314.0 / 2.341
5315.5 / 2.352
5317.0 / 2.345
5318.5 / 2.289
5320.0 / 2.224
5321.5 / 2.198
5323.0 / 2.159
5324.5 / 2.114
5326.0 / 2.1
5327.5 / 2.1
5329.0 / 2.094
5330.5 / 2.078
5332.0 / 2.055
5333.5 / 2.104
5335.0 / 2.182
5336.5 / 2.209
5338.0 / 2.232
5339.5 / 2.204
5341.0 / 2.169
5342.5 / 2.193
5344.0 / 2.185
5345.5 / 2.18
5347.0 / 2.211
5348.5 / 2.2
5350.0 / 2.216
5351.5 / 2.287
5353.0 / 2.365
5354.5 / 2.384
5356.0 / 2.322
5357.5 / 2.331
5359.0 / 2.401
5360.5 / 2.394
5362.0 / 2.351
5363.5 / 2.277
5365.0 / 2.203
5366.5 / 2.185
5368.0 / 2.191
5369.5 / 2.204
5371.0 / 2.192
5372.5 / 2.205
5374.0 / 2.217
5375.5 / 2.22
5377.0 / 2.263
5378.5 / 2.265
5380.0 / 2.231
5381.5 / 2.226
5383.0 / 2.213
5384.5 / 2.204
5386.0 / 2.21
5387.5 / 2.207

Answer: 2.3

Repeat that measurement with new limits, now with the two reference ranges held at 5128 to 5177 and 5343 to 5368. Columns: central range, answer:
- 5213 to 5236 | -0.3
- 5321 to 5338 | 0.7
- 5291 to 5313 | -0.4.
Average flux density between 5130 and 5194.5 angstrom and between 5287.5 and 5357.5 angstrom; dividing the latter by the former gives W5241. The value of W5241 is 1.23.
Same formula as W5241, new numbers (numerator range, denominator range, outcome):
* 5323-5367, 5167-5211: 1.26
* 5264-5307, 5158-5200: 1.22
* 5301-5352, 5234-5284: 1.08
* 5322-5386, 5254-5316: 1.04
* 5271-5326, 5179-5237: 1.14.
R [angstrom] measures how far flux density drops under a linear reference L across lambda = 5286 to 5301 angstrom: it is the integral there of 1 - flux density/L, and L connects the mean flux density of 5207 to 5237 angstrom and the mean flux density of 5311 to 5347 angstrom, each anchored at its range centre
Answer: -0.38 angstrom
